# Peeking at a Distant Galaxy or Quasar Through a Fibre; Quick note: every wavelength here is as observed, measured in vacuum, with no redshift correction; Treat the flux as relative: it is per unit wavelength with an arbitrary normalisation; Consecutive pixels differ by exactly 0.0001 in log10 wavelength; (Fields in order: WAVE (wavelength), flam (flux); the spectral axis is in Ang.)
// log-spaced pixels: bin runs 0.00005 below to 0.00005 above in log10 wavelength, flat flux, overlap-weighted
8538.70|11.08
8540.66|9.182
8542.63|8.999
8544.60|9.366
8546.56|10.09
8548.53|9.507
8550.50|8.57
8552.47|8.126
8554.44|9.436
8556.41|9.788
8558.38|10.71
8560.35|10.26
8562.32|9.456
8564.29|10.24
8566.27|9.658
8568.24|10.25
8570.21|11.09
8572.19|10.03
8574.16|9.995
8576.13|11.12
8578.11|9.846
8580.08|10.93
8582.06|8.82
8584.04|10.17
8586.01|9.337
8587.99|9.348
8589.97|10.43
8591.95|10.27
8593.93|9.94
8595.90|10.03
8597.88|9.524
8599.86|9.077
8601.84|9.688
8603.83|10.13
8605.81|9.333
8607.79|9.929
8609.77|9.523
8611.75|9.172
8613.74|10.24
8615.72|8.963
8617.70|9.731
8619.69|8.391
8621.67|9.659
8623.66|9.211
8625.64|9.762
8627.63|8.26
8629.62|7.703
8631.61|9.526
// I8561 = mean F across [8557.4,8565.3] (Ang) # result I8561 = 10.2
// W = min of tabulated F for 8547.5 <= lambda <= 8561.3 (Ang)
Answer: 8.126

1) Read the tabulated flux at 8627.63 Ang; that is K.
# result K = 8.26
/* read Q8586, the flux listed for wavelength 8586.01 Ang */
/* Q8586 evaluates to 9.337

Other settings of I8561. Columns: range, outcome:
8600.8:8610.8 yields 9.71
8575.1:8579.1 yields 10.5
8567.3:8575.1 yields 10.3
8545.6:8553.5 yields 9.07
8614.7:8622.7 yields 9.19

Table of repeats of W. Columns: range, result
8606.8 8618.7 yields 8.963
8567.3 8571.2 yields 10.25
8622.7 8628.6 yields 8.26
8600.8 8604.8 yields 9.688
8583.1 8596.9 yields 9.337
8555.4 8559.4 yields 9.788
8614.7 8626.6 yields 8.391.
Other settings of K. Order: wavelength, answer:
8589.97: 10.43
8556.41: 9.788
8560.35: 10.26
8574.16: 9.995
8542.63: 8.999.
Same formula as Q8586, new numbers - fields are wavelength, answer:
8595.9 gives 10.03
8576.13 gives 11.12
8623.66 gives 9.211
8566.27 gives 9.658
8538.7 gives 11.08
